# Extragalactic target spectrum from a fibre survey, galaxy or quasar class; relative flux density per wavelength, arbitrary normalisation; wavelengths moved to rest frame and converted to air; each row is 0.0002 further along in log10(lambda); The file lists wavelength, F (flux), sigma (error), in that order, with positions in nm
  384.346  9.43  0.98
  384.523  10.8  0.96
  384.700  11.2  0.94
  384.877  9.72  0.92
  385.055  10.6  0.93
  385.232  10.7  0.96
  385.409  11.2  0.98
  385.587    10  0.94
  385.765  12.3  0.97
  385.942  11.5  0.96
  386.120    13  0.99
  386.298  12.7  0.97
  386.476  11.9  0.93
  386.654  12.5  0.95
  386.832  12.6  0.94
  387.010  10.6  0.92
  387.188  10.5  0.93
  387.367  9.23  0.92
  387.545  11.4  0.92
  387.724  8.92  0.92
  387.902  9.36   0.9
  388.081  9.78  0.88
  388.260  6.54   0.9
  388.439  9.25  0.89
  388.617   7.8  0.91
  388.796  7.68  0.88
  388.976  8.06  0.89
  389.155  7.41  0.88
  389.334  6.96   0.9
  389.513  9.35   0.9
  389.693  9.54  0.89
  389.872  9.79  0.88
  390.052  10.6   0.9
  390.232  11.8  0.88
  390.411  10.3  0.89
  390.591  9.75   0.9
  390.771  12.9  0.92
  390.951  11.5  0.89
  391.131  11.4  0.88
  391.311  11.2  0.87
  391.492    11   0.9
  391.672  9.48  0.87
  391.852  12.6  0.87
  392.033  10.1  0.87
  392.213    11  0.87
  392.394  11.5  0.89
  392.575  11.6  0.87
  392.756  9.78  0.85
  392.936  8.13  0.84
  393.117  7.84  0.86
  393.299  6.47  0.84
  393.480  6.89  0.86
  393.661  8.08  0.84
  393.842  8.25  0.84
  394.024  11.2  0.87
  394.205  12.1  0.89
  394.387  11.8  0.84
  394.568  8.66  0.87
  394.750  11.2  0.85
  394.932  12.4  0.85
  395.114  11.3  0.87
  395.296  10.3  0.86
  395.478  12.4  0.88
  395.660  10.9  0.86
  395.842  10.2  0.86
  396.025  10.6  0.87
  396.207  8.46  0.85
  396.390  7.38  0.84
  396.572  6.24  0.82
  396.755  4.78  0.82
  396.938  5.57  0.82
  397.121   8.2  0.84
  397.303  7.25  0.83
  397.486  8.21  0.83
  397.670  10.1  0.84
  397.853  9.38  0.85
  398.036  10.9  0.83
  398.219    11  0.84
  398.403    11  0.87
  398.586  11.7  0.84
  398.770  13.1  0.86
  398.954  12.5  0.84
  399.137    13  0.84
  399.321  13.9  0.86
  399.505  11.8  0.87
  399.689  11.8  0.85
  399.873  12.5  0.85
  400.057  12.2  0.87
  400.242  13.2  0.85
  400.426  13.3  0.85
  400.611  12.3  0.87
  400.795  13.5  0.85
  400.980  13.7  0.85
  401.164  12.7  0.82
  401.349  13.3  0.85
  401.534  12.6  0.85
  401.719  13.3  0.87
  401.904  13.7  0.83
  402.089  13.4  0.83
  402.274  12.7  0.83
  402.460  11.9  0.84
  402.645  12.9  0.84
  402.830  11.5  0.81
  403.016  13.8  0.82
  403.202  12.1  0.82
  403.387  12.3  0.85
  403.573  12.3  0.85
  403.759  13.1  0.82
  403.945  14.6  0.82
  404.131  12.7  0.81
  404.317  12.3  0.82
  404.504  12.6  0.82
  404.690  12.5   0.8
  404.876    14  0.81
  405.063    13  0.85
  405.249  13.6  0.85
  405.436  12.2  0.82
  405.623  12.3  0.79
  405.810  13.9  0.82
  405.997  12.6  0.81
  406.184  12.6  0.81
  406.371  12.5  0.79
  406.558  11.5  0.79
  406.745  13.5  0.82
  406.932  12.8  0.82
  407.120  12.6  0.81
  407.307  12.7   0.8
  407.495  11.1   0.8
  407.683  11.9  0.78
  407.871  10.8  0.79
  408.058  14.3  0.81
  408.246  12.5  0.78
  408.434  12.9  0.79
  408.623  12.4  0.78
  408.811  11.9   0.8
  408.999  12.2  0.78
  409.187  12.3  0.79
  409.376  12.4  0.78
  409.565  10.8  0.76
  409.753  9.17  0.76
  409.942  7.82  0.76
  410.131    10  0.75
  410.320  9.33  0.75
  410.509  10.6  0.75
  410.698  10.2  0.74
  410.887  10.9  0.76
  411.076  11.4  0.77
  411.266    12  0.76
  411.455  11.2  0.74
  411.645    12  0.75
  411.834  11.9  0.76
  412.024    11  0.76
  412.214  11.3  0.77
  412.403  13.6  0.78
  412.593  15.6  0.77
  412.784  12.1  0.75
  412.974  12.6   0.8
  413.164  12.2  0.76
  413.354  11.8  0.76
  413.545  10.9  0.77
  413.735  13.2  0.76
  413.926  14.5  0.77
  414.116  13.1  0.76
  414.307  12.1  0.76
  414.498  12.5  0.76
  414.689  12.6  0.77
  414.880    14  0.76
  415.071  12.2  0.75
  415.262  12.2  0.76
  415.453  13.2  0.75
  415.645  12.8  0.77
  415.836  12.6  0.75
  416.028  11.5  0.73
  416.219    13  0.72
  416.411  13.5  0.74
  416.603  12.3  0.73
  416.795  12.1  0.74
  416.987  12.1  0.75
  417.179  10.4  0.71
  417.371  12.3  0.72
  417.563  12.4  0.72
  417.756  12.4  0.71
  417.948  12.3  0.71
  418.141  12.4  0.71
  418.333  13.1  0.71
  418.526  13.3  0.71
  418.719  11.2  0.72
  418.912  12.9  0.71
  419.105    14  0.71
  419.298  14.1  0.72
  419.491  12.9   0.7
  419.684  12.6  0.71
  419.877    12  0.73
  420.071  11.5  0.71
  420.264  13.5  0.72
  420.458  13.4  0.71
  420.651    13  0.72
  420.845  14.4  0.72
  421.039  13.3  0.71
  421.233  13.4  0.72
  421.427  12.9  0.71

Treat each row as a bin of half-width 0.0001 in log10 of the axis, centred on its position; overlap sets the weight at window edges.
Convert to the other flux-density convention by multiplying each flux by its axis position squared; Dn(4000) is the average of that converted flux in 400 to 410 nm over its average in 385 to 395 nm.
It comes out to 1.33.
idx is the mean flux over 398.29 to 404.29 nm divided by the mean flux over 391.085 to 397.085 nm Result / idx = 1.32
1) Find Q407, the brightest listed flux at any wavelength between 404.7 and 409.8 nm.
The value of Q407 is 14.3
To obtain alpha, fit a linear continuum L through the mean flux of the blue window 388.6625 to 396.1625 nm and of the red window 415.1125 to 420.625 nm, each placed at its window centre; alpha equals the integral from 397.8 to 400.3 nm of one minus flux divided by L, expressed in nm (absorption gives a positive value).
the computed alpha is -0.30 nm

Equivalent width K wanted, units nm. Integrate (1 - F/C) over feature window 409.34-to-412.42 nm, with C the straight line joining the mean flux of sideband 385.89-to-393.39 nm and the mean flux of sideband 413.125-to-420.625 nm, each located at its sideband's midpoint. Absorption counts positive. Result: 0.32 nm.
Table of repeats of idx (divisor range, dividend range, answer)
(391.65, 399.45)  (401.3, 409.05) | 1.28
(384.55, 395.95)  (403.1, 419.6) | 1.20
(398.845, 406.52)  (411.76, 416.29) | 0.98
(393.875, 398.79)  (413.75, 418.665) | 1.29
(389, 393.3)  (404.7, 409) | 1.24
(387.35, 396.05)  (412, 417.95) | 1.26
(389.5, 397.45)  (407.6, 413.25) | 1.19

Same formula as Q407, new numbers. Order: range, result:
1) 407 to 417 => 15.6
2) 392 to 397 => 12.4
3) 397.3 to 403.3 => 13.9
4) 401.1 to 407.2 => 14.6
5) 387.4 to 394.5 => 12.9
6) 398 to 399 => 13.1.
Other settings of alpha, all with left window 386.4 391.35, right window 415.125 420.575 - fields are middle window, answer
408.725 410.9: 0.224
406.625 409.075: -0.160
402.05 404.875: -0.371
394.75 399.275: 0.313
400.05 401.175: -0.211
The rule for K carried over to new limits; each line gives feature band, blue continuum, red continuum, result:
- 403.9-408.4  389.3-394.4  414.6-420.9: -0.46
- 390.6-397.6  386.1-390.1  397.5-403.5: 0.79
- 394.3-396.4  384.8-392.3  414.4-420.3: 0.06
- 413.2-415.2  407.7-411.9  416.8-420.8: -0.12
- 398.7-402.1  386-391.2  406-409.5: -0.42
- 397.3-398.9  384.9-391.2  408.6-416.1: 0.06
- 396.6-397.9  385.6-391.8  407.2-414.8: 0.40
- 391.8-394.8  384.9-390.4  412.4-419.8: 0.24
